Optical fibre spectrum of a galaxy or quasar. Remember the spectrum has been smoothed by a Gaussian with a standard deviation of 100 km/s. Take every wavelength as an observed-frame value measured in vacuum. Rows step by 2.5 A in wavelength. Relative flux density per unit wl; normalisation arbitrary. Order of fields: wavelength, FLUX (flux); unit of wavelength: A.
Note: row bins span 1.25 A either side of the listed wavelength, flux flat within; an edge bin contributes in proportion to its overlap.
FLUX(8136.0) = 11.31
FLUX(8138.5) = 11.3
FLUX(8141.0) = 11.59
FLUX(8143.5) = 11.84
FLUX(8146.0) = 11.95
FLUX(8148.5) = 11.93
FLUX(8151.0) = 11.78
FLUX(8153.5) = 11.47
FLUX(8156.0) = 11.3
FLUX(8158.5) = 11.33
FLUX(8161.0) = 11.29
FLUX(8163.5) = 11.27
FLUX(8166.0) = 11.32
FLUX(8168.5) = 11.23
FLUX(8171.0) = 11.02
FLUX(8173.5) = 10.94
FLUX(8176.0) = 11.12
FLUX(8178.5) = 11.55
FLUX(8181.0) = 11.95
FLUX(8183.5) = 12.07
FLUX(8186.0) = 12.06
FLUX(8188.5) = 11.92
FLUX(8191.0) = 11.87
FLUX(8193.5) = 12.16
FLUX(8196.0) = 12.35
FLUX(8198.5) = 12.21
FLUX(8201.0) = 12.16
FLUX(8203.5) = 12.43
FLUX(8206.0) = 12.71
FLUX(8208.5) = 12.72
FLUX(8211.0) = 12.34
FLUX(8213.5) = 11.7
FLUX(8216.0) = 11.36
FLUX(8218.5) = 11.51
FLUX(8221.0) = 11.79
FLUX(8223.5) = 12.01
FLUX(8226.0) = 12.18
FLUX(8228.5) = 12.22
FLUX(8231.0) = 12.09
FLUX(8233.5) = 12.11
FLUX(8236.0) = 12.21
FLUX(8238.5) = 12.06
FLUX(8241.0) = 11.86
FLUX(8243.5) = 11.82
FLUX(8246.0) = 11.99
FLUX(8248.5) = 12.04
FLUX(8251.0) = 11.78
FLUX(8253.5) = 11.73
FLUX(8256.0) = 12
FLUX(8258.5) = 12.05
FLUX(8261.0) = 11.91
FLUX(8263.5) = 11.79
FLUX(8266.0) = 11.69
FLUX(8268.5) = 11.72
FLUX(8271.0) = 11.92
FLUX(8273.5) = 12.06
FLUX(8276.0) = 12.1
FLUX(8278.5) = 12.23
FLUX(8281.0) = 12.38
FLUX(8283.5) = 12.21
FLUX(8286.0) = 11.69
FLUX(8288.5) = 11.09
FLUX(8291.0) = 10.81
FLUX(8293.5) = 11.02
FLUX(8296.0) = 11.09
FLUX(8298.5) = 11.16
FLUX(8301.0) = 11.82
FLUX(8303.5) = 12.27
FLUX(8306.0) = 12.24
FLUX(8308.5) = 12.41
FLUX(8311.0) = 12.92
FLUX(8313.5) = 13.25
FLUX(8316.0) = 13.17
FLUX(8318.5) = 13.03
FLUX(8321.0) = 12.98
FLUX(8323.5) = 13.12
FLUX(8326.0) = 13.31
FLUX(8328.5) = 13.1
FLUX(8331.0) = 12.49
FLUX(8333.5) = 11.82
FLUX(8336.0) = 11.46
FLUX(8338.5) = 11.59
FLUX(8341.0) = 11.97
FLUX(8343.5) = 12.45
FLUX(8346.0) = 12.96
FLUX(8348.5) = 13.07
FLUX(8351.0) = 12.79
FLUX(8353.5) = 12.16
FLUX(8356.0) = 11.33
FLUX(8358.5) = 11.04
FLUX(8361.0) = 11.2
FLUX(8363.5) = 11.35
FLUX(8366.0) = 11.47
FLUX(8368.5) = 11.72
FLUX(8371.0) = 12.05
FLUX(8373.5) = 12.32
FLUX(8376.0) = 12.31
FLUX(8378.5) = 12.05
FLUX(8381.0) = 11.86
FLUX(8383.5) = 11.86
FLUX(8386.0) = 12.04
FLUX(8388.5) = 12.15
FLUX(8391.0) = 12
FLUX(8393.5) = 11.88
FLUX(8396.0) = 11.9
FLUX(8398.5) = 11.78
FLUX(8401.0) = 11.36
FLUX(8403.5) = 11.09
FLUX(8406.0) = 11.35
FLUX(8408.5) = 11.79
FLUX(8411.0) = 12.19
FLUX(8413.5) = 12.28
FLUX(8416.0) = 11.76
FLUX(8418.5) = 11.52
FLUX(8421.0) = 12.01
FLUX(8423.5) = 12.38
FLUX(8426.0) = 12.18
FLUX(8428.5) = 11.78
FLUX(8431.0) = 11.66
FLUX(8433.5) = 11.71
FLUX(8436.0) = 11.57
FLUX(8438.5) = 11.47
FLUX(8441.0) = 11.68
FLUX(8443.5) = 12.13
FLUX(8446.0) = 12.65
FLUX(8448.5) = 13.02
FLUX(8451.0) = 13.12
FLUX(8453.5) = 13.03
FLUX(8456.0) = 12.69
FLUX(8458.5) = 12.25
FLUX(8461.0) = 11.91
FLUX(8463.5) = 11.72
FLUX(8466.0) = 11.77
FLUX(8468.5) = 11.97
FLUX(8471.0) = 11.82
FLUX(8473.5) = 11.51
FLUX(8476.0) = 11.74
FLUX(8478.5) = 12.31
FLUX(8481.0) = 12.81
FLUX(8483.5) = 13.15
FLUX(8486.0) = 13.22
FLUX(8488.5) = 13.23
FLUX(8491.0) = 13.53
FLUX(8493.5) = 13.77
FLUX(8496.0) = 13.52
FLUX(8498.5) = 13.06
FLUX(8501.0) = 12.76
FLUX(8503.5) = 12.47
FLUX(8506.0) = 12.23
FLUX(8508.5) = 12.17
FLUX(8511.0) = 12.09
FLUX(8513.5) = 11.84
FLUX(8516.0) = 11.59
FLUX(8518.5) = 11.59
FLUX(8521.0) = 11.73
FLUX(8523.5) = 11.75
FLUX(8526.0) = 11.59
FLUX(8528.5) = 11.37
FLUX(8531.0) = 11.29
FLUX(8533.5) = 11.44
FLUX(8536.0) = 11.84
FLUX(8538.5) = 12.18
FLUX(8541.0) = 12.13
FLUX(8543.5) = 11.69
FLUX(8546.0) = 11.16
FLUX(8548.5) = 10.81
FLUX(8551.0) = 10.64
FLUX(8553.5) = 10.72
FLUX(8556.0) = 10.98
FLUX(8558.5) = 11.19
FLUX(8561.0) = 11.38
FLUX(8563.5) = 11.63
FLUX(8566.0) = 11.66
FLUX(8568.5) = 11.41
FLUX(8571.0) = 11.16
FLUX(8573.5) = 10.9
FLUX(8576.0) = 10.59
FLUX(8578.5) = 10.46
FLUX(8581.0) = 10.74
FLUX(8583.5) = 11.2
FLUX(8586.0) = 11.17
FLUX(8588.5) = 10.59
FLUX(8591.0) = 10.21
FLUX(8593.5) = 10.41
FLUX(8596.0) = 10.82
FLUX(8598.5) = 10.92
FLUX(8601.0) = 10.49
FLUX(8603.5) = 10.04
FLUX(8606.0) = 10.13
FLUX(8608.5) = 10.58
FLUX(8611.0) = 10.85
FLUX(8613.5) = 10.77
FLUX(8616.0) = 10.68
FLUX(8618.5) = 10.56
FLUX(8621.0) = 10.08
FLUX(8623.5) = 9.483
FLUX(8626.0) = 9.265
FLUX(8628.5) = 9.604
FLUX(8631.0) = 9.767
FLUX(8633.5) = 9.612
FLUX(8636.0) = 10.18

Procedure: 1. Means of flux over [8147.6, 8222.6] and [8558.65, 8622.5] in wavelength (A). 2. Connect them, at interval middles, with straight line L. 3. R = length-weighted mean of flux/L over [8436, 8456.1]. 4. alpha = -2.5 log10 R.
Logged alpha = -0.12 mag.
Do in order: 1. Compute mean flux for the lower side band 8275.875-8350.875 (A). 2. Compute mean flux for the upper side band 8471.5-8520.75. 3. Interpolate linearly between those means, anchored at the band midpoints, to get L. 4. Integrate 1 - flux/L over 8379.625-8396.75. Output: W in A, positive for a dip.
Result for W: 0.6 A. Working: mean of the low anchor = 12.3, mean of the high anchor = 12.5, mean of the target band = 12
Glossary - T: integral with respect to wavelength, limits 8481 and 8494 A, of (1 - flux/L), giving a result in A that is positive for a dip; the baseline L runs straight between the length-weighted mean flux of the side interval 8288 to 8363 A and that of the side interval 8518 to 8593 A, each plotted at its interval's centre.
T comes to -2.0 A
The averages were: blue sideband 12.2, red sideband 11.2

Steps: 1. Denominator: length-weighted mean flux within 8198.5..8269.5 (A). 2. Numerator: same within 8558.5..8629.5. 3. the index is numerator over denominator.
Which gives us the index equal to 0.89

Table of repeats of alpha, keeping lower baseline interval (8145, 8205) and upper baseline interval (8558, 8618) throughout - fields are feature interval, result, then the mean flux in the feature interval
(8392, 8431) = -0.06 mag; 11.8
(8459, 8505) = -0.14 mag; 12.6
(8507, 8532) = -0.07 mag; 11.7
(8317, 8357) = -0.10 mag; 12.5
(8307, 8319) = -0.14 mag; 12.9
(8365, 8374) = -0.05 mag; 11.9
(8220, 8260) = -0.04 mag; 12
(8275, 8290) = -0.04 mag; 11.9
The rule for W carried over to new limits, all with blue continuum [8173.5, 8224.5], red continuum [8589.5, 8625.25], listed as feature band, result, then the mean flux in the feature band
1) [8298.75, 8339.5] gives -3.6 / 12.5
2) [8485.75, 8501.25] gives -3.6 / 13.3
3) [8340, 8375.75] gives -2.0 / 12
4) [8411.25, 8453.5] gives -3.8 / 12.1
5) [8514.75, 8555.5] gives -2.9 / 11.5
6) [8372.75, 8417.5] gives -2.6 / 11.9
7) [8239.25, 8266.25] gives -0.3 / 11.9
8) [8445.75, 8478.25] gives -3.7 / 12.2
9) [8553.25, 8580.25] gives -1.4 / 11.1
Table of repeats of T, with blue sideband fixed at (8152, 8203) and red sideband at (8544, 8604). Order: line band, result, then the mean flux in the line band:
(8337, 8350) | -1.2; 12.4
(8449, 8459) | -1.5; 12.8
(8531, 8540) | -0.6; 11.8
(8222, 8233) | -0.5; 12.1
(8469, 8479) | -0.7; 11.8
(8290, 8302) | 0.3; 11.2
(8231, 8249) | -0.8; 12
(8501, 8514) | -1.4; 12.2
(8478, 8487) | -1.5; 12.9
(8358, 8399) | -2.1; 11.8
